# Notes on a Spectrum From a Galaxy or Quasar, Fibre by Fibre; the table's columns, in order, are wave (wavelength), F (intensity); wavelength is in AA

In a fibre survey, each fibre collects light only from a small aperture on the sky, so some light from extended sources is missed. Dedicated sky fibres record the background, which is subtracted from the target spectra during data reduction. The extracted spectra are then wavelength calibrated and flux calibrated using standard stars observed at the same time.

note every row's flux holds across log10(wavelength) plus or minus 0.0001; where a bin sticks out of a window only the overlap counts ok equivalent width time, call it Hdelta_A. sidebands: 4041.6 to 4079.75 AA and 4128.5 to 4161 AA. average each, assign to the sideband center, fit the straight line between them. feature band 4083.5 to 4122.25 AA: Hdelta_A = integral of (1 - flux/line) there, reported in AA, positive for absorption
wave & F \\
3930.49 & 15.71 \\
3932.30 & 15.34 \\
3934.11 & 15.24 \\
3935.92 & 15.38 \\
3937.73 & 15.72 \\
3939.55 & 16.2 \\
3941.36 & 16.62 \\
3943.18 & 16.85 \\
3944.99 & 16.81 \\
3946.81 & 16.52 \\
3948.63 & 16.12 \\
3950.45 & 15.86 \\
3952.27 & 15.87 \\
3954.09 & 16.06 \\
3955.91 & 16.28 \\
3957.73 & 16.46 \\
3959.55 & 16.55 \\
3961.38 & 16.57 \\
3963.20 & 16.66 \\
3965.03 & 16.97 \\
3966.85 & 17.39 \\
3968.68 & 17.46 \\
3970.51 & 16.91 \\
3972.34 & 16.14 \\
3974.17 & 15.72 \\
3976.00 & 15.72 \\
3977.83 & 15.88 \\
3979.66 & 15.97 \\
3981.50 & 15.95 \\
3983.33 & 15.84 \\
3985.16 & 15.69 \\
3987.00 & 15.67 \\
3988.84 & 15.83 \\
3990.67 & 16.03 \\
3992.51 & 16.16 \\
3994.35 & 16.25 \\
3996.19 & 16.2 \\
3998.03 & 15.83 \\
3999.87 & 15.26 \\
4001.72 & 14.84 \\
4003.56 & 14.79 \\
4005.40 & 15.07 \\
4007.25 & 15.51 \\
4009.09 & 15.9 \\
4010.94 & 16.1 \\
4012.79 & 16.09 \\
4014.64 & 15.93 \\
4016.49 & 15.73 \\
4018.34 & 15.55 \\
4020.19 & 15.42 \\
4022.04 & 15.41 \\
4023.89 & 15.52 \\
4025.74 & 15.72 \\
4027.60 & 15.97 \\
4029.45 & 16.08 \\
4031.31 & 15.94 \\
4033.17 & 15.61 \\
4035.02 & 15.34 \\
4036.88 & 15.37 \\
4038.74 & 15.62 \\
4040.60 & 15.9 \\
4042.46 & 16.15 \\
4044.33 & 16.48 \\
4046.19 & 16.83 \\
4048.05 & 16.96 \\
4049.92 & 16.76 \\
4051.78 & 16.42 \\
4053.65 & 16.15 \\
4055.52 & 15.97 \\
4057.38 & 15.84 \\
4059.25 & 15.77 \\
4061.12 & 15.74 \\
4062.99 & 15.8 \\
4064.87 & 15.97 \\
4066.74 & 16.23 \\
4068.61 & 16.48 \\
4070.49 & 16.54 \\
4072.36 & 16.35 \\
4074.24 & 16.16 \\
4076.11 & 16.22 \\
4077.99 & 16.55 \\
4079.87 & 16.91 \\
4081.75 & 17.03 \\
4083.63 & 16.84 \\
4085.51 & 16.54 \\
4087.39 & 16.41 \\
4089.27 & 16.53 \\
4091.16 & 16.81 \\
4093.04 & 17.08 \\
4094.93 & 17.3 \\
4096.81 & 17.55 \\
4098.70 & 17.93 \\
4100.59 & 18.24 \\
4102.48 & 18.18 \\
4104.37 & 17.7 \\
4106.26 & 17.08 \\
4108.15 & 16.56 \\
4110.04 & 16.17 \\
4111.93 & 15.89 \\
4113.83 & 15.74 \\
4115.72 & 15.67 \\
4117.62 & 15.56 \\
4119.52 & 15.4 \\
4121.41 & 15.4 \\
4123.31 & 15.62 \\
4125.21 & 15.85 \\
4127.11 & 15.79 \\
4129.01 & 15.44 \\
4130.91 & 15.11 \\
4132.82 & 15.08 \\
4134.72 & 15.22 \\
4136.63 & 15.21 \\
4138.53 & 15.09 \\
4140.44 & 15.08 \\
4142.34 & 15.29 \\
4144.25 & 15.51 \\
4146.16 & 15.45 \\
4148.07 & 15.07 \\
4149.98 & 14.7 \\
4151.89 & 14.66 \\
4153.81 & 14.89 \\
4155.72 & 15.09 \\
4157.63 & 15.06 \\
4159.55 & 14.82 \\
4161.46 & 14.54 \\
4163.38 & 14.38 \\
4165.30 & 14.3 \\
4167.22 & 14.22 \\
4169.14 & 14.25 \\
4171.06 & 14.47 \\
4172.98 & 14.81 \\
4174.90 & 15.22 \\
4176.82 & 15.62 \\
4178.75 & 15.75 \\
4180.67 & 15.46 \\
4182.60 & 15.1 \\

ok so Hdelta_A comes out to -2.5 AA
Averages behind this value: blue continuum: 16.3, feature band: 16.7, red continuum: 15.1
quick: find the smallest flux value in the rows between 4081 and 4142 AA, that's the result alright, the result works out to 15.08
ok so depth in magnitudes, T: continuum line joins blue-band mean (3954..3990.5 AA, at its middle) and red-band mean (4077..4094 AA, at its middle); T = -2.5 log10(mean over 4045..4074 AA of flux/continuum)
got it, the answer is 0.03 mag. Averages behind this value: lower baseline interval 16.3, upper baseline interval 16.7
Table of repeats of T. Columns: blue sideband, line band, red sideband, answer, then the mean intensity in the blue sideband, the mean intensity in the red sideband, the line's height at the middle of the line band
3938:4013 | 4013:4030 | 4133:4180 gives 0.01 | 16.1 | 15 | 15.8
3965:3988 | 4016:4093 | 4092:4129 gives 0.02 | 16.2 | 16.5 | 16.4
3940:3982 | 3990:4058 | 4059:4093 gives 0.04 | 16.4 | 16.4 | 16.4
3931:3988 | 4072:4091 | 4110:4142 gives -0.06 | 16.2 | 15.5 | 15.7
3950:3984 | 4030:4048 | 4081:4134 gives 0.03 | 16.3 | 16.4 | 16.4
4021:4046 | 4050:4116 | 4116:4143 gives -0.07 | 15.8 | 15.4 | 15.6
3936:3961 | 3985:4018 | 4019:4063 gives 0.03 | 16.3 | 16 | 16.1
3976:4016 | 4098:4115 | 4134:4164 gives -0.12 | 15.7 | 15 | 15.2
